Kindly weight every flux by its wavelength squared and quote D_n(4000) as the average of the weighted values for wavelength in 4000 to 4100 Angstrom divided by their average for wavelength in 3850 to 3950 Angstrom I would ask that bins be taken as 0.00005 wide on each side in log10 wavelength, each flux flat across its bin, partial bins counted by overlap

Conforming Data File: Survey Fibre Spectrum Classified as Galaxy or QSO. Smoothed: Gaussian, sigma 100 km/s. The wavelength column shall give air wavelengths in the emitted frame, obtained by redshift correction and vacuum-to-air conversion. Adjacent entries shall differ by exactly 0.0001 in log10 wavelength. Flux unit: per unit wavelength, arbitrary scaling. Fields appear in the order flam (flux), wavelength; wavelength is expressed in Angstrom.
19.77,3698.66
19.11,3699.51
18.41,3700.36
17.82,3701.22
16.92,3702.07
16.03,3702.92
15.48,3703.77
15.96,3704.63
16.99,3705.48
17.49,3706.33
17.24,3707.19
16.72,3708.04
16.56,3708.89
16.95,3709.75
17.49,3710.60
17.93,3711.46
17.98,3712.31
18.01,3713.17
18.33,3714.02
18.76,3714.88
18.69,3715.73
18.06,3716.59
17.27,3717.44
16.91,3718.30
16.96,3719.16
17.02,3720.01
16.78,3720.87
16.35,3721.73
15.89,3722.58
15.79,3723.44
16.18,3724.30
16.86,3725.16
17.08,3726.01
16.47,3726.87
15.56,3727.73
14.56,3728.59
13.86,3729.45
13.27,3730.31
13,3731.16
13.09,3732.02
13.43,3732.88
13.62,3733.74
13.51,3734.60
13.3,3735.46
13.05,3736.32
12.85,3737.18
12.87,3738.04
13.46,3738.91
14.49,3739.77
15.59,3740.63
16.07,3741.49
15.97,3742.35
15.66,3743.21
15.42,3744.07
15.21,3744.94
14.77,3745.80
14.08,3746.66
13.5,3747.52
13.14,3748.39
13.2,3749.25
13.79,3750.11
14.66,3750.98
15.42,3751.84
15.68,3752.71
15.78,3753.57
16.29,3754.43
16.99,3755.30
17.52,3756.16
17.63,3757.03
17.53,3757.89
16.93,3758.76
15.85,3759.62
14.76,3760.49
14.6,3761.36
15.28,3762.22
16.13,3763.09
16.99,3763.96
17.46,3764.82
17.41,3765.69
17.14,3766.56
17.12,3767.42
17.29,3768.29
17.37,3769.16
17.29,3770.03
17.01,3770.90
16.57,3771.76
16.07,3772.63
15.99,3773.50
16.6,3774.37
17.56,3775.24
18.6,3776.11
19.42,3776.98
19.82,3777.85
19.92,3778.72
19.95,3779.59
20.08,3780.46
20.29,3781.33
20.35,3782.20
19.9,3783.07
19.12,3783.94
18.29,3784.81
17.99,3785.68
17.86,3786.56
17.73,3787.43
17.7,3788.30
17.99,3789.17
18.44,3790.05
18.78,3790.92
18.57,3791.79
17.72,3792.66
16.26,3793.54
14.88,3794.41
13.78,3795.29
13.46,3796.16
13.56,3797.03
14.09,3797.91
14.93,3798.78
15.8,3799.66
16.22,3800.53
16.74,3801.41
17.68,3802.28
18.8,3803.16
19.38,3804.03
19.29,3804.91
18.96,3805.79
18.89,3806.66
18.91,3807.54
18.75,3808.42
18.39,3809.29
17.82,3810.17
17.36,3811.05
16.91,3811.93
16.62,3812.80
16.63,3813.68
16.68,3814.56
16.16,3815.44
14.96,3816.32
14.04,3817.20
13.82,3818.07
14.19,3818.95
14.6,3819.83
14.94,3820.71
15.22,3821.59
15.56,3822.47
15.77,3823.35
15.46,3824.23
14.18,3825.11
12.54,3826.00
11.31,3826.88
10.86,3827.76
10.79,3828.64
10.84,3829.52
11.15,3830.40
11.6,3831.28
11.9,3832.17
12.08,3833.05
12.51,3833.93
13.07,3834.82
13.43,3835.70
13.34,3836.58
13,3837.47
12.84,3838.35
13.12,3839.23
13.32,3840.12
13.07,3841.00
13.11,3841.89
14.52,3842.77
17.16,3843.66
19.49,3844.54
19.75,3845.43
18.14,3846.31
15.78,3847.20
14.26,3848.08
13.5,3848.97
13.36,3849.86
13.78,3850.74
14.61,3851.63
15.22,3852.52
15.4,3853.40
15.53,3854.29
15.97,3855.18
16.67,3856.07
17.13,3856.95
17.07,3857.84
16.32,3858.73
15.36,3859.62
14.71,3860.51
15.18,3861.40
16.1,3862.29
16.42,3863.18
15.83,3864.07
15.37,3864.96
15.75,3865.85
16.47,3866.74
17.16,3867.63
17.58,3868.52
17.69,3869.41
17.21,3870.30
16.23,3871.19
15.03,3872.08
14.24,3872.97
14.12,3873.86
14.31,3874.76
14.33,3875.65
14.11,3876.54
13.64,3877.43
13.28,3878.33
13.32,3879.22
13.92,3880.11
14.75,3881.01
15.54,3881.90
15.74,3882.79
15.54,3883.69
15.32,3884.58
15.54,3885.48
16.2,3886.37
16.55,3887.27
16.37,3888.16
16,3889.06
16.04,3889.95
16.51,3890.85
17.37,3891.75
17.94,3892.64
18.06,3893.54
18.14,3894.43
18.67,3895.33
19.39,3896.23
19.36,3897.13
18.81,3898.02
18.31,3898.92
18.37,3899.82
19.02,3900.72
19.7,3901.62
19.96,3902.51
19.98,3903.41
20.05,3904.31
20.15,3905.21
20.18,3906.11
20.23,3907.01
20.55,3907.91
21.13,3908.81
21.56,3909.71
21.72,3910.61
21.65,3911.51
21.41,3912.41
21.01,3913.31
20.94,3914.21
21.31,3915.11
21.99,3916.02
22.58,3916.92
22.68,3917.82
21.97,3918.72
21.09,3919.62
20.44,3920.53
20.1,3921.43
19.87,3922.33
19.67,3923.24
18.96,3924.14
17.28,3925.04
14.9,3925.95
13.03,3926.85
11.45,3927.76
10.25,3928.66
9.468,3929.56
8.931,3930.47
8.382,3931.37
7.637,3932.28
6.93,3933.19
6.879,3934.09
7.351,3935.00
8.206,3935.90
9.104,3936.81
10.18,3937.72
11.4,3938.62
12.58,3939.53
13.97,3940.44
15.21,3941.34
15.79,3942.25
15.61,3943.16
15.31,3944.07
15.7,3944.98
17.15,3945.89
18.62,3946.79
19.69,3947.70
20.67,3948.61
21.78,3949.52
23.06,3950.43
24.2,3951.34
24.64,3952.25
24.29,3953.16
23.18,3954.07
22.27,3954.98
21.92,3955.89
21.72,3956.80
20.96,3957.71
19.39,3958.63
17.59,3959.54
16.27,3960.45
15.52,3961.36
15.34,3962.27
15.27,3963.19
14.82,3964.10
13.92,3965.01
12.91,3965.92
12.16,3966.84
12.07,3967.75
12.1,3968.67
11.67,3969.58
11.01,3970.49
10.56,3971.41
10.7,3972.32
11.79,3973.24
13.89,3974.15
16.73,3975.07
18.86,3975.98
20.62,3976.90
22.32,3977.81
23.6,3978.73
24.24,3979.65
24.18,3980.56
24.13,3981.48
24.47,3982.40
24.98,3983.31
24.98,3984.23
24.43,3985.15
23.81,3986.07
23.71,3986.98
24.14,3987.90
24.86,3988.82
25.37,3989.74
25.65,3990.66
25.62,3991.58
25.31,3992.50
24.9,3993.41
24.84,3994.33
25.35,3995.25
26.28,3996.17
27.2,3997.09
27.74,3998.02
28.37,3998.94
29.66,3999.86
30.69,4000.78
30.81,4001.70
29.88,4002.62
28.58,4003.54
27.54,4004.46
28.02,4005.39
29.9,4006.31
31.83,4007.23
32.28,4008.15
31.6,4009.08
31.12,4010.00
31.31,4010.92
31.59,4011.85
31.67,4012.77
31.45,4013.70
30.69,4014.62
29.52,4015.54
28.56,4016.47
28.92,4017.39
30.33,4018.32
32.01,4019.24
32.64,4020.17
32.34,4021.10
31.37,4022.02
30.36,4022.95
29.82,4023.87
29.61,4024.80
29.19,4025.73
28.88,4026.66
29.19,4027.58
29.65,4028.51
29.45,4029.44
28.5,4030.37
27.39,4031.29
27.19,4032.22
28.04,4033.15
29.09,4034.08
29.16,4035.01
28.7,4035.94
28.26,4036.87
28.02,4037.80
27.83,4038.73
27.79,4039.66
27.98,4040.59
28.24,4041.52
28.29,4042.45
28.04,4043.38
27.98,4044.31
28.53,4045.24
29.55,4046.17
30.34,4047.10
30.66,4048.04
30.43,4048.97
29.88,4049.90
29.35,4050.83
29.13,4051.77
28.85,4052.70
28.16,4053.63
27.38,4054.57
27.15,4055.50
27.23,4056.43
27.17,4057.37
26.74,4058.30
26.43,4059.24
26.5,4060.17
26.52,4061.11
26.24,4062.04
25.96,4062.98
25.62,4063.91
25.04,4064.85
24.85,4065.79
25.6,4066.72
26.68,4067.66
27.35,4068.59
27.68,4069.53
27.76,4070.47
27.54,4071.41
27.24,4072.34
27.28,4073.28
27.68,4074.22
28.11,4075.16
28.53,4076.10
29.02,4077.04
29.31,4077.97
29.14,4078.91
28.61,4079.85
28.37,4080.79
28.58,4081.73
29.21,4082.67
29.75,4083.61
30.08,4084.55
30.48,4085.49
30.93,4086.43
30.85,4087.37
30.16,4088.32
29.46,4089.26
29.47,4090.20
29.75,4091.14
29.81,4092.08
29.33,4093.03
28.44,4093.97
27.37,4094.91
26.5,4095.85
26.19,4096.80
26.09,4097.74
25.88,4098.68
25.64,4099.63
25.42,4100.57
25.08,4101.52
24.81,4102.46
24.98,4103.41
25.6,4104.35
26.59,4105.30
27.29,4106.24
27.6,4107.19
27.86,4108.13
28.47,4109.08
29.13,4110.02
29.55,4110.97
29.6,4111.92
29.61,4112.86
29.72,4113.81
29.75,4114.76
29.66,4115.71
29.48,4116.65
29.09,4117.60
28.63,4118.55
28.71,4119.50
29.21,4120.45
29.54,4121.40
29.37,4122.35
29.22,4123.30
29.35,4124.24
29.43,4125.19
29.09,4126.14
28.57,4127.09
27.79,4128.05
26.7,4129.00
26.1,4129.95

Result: 1.89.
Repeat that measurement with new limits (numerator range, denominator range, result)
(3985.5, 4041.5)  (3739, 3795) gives 1.93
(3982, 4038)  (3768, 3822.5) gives 1.85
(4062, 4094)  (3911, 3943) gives 2.00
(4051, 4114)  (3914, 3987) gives 1.73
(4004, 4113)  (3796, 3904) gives 2.02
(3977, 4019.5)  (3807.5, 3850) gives 2.06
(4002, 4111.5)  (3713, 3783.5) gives 2.06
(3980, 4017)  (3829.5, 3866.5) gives 2.03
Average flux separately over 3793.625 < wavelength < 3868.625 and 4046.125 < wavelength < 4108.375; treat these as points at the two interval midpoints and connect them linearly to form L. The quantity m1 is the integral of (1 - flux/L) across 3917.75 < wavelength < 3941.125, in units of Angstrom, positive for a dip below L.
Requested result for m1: 7.8 Angstrom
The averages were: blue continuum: 15.3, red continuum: 27.8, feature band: 13.4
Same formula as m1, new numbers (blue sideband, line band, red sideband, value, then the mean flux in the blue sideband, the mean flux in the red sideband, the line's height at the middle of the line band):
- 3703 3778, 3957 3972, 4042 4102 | 5.93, 16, 28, 24.1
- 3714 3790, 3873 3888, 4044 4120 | 4.40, 16.3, 28.1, 20.9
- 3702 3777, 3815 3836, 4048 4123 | 6.19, 16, 28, 19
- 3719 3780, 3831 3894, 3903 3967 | 5.50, 15.8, 17.3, 16.7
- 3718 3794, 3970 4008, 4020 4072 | 2.89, 16.3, 28.2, 25.9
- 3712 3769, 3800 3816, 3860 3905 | -1.67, 15.7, 16.5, 16.1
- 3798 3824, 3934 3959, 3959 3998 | 2.50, 16.6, 19.8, 19.2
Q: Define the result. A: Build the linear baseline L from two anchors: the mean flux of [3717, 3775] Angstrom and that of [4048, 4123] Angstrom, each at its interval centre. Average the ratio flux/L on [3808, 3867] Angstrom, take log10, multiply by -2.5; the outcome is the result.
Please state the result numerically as 0.26 mag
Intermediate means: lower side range 15.6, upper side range 28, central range 14.9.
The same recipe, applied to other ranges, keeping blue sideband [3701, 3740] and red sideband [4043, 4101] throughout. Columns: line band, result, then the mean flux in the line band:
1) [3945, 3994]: 0.24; 19.8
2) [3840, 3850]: 0.28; 15.6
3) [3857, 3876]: 0.30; 15.9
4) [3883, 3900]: 0.26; 17.2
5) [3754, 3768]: 0.05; 16.6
